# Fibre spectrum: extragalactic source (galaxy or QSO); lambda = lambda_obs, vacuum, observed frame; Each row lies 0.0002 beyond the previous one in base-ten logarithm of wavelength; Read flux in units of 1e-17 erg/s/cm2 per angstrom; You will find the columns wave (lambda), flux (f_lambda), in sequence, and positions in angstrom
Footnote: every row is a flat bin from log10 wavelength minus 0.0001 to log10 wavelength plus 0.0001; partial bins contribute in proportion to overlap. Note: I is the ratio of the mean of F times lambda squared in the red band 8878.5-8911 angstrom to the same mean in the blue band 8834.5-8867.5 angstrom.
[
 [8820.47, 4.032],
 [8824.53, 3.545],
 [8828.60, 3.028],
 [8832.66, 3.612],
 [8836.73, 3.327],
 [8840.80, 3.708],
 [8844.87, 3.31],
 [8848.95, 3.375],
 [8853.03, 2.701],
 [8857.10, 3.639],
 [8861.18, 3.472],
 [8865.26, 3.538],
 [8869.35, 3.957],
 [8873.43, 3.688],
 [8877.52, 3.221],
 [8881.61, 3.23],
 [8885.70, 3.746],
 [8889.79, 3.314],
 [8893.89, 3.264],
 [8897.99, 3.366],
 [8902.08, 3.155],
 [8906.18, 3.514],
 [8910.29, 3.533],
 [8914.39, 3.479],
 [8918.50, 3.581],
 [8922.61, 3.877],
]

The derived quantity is 1.01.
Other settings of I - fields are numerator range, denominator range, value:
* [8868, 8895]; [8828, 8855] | 1.06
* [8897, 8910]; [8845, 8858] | 1.06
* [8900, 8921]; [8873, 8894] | 1.02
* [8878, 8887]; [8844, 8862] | 1.05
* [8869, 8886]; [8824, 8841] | 1.04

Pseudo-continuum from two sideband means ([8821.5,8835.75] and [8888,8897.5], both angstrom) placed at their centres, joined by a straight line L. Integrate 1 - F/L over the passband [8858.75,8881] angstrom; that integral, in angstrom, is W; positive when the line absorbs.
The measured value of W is -1.37 angstrom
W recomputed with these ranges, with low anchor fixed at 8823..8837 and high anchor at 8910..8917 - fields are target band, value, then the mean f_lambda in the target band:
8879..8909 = 0.9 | 3.37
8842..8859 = 0.7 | 3.28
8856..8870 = -0.8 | 3.62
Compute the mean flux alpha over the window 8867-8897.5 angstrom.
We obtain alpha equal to 3.48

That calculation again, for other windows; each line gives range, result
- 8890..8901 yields 3.3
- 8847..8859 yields 3.23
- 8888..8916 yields 3.37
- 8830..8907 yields 3.42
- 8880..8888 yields 3.5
